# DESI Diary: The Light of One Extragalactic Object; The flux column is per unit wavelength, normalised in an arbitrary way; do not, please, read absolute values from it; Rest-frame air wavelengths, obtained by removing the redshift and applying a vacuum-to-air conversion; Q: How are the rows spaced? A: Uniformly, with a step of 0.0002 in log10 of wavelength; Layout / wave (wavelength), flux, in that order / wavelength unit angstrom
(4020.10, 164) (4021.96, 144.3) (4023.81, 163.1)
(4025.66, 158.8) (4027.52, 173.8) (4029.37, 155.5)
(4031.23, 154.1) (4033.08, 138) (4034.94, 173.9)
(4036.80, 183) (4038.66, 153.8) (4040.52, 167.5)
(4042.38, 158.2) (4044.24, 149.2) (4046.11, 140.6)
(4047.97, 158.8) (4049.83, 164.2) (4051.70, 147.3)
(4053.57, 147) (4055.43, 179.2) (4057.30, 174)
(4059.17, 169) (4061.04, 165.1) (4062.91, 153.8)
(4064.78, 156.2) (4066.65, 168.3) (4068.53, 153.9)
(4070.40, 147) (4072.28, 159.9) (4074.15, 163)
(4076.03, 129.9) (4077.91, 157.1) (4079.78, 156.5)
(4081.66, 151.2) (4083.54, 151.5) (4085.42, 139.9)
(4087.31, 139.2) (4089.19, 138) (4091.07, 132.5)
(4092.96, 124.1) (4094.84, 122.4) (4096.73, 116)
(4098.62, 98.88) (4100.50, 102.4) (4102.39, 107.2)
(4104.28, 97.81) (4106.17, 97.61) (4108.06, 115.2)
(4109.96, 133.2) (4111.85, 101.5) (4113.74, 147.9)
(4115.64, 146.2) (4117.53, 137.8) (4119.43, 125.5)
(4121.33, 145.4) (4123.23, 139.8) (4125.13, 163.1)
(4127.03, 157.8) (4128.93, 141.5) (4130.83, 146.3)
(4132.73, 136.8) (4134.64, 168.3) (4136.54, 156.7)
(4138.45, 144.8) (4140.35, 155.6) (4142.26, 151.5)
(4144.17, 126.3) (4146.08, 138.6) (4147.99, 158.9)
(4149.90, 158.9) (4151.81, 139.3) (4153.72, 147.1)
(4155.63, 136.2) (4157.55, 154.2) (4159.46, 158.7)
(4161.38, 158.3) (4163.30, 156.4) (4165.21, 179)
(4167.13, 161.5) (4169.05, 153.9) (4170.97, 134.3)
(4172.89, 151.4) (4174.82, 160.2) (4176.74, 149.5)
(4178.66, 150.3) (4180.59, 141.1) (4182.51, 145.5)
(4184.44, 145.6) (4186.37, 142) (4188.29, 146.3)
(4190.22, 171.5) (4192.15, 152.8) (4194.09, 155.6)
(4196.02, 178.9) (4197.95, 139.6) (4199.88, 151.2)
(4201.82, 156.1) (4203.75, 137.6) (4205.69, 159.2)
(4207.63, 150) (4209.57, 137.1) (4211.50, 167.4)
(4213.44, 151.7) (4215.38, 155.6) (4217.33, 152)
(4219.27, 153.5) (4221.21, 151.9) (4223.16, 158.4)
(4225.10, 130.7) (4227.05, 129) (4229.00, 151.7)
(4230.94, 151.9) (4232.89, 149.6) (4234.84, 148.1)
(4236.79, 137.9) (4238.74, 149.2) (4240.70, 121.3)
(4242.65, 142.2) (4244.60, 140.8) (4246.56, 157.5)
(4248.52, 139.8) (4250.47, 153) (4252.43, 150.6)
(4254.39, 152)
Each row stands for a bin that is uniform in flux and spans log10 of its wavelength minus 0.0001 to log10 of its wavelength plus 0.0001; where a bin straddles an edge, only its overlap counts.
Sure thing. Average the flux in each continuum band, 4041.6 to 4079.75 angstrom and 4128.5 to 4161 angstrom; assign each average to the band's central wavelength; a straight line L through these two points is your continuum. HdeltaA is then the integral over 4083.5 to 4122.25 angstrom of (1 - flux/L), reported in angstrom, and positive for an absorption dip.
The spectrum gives 7.3 angstrom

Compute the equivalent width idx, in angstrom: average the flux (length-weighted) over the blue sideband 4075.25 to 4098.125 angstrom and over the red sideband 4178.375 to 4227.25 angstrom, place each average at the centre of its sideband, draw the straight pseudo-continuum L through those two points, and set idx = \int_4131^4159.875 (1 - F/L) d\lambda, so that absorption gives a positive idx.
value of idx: -0.88 angstrom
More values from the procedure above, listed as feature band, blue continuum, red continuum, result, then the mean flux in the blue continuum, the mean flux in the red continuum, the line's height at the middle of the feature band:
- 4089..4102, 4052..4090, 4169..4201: 3.1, 155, 151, 154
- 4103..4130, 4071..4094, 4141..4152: 2.6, 145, 146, 146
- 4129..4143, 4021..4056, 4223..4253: 0.0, 158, 144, 151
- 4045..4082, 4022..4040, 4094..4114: -5.0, 161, 111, 139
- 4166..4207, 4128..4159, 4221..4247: -1.6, 148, 144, 146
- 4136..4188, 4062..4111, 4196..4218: -1.6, 135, 152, 146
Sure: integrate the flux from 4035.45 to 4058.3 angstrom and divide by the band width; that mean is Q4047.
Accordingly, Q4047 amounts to 160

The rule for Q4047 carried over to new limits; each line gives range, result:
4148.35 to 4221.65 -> 152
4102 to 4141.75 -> 137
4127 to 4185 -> 150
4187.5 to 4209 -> 154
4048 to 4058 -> 162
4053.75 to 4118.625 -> 139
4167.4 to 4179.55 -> 151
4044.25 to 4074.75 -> 159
